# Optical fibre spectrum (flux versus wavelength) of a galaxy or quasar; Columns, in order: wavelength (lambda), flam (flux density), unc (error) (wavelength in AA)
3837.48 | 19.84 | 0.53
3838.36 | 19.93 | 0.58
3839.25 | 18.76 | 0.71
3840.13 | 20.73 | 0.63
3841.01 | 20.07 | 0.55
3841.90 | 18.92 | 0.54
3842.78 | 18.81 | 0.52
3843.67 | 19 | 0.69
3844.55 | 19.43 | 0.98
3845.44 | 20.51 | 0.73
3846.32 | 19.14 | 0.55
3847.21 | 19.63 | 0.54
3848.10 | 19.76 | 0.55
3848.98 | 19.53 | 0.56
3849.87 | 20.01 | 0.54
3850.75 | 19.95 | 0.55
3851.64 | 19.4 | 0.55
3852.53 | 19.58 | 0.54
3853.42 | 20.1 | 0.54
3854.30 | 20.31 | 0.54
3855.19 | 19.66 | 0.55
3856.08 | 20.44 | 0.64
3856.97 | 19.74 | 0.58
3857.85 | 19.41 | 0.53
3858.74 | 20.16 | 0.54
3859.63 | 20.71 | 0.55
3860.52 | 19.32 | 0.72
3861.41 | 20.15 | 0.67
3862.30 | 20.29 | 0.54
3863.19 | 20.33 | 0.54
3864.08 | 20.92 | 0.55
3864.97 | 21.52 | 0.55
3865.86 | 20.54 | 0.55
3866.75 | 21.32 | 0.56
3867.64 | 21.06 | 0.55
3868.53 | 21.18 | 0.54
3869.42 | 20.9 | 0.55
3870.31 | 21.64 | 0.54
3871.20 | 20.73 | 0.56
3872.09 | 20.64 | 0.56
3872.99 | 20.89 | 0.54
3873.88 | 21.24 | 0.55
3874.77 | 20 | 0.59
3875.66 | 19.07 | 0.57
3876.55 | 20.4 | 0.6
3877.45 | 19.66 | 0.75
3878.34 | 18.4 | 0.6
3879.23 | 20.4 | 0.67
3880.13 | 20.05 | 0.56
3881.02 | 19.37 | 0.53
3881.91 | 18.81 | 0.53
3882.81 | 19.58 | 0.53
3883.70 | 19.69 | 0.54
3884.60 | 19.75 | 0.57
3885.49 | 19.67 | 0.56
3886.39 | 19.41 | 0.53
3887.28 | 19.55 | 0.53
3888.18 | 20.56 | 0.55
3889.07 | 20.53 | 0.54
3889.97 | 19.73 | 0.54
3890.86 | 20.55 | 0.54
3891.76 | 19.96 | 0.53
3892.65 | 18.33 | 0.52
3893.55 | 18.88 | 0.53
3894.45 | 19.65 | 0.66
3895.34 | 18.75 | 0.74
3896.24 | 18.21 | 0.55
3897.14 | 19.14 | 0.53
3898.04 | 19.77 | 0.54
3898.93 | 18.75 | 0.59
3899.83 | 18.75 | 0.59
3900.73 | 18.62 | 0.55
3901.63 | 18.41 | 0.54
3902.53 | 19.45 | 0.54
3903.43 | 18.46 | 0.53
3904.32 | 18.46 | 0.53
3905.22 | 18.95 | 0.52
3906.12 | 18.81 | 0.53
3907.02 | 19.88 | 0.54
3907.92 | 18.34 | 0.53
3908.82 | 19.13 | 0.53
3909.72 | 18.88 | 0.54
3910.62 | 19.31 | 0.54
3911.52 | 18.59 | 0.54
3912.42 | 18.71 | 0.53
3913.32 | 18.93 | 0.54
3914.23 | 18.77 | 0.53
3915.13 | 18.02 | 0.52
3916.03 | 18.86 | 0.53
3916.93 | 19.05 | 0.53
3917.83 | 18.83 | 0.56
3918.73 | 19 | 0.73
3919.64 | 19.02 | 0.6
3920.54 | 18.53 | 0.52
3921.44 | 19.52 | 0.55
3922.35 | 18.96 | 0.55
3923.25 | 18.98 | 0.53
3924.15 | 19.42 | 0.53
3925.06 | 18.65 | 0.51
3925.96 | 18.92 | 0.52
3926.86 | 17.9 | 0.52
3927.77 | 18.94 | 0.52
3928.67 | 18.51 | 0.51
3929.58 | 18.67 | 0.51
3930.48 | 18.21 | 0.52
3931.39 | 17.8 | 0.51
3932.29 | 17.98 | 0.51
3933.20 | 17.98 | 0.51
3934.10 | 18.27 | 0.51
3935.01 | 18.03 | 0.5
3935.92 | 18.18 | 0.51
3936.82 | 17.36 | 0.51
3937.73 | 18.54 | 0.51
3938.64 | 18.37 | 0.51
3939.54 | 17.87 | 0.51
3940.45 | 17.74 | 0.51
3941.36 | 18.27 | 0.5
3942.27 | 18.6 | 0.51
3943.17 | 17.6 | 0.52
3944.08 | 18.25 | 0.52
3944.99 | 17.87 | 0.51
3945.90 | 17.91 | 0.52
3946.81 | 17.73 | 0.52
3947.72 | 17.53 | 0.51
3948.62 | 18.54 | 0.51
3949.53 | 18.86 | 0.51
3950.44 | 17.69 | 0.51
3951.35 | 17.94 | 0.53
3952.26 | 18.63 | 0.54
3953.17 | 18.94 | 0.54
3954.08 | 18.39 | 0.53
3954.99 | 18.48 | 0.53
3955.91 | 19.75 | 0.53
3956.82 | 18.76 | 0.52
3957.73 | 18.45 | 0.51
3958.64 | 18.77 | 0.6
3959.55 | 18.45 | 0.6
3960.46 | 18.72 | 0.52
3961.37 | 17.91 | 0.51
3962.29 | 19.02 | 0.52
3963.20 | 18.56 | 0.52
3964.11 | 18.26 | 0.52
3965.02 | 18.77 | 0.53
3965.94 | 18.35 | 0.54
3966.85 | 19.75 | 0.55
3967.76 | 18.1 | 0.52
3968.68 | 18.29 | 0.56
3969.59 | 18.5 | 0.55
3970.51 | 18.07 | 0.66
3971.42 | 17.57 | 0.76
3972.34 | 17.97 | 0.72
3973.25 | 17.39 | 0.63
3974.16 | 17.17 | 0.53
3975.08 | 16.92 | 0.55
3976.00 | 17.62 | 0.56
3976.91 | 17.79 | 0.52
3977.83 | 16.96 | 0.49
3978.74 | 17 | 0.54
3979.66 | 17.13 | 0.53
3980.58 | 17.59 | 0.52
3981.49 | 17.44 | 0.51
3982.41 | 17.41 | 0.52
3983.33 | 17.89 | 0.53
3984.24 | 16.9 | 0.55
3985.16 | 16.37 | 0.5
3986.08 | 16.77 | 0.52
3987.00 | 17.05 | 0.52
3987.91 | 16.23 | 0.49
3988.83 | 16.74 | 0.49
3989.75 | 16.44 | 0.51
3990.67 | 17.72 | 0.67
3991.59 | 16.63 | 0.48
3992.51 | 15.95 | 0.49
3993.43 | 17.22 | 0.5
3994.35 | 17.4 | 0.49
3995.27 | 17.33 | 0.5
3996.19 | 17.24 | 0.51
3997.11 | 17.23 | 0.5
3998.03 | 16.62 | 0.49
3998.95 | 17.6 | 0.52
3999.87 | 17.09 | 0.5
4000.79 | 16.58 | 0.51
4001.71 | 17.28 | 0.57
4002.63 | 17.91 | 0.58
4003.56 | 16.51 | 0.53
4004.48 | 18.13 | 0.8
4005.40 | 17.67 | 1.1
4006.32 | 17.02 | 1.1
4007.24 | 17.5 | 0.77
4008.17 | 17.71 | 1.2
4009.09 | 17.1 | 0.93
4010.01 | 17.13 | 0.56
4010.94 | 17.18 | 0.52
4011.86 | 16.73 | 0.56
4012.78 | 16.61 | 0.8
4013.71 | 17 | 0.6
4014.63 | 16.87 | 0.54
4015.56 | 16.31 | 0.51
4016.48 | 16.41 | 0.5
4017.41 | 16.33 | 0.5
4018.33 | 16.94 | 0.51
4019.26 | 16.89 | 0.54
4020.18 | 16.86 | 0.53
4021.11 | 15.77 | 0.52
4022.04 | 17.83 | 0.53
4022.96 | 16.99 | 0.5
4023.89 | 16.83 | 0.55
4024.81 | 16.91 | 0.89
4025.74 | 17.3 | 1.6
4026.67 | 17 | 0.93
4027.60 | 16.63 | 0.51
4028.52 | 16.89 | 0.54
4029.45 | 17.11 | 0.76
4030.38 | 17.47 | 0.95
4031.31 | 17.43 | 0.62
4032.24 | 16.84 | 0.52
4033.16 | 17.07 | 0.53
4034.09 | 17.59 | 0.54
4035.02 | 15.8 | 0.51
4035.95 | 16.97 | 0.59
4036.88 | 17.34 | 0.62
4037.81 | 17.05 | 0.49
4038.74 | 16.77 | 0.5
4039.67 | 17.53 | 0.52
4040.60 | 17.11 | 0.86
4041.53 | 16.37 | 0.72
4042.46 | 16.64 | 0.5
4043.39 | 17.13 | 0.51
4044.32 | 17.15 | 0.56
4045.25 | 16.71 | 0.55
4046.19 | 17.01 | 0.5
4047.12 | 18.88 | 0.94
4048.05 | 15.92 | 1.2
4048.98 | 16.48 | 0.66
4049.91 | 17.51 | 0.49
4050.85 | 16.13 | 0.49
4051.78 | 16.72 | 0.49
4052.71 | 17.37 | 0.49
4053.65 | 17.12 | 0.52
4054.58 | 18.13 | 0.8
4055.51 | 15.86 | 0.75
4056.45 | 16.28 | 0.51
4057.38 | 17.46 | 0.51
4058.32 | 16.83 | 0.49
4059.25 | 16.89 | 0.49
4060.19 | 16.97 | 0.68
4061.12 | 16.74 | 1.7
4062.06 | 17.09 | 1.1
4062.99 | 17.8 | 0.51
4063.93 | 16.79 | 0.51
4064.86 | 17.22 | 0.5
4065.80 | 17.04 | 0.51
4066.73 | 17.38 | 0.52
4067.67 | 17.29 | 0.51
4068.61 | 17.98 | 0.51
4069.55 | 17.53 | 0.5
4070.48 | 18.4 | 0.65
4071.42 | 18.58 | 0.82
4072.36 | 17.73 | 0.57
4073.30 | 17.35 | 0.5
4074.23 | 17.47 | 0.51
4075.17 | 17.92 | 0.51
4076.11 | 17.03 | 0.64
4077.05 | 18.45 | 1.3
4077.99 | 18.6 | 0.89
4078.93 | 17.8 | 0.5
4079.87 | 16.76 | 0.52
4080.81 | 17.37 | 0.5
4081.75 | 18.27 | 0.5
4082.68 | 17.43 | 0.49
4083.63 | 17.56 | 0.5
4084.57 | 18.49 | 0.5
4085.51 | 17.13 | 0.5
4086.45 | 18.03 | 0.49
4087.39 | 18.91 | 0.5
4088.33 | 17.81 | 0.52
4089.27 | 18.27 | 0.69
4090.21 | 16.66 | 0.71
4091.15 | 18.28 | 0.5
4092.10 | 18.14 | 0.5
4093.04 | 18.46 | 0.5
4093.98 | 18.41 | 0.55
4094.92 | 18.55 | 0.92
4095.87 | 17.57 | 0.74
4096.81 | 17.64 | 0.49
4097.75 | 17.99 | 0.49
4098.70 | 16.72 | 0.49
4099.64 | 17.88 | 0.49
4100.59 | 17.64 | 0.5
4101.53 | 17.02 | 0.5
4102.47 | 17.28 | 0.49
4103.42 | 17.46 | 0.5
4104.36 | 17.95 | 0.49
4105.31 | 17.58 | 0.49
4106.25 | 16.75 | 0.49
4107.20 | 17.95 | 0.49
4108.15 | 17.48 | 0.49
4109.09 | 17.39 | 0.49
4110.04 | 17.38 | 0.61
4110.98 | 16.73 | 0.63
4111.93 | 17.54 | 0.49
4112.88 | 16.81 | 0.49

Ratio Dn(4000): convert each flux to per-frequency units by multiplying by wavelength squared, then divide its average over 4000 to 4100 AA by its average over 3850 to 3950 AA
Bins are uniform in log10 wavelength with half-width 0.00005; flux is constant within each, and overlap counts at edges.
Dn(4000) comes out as 1.0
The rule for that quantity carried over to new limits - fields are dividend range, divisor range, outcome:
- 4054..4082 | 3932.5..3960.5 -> 1.01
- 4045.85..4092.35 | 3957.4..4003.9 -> 1.04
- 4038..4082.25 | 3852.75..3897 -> 0.95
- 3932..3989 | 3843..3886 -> 0.94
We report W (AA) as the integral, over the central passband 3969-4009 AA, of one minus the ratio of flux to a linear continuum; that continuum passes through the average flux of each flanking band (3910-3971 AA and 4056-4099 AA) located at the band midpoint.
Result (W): 2.1 AA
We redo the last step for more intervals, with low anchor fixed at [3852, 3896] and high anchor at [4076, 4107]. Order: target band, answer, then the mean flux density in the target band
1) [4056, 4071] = 0.68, 17.2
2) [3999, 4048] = 3.84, 17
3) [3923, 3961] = 1.97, 18.3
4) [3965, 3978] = 0.74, 17.9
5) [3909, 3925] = 0.57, 18.9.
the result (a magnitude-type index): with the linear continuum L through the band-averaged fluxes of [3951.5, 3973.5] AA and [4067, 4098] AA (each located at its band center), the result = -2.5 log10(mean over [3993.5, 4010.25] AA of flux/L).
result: 0.06 mag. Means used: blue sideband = 18.5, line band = 17.3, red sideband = 17.9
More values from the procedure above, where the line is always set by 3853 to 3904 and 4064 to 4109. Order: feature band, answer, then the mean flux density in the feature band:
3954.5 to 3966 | 0.02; 18.6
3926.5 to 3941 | 0.07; 18.1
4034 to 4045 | 0.08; 16.9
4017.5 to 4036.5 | 0.09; 16.9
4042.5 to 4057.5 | 0.07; 17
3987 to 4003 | 0.10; 17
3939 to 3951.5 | 0.07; 18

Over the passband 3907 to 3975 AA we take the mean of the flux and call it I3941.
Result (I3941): 18.4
